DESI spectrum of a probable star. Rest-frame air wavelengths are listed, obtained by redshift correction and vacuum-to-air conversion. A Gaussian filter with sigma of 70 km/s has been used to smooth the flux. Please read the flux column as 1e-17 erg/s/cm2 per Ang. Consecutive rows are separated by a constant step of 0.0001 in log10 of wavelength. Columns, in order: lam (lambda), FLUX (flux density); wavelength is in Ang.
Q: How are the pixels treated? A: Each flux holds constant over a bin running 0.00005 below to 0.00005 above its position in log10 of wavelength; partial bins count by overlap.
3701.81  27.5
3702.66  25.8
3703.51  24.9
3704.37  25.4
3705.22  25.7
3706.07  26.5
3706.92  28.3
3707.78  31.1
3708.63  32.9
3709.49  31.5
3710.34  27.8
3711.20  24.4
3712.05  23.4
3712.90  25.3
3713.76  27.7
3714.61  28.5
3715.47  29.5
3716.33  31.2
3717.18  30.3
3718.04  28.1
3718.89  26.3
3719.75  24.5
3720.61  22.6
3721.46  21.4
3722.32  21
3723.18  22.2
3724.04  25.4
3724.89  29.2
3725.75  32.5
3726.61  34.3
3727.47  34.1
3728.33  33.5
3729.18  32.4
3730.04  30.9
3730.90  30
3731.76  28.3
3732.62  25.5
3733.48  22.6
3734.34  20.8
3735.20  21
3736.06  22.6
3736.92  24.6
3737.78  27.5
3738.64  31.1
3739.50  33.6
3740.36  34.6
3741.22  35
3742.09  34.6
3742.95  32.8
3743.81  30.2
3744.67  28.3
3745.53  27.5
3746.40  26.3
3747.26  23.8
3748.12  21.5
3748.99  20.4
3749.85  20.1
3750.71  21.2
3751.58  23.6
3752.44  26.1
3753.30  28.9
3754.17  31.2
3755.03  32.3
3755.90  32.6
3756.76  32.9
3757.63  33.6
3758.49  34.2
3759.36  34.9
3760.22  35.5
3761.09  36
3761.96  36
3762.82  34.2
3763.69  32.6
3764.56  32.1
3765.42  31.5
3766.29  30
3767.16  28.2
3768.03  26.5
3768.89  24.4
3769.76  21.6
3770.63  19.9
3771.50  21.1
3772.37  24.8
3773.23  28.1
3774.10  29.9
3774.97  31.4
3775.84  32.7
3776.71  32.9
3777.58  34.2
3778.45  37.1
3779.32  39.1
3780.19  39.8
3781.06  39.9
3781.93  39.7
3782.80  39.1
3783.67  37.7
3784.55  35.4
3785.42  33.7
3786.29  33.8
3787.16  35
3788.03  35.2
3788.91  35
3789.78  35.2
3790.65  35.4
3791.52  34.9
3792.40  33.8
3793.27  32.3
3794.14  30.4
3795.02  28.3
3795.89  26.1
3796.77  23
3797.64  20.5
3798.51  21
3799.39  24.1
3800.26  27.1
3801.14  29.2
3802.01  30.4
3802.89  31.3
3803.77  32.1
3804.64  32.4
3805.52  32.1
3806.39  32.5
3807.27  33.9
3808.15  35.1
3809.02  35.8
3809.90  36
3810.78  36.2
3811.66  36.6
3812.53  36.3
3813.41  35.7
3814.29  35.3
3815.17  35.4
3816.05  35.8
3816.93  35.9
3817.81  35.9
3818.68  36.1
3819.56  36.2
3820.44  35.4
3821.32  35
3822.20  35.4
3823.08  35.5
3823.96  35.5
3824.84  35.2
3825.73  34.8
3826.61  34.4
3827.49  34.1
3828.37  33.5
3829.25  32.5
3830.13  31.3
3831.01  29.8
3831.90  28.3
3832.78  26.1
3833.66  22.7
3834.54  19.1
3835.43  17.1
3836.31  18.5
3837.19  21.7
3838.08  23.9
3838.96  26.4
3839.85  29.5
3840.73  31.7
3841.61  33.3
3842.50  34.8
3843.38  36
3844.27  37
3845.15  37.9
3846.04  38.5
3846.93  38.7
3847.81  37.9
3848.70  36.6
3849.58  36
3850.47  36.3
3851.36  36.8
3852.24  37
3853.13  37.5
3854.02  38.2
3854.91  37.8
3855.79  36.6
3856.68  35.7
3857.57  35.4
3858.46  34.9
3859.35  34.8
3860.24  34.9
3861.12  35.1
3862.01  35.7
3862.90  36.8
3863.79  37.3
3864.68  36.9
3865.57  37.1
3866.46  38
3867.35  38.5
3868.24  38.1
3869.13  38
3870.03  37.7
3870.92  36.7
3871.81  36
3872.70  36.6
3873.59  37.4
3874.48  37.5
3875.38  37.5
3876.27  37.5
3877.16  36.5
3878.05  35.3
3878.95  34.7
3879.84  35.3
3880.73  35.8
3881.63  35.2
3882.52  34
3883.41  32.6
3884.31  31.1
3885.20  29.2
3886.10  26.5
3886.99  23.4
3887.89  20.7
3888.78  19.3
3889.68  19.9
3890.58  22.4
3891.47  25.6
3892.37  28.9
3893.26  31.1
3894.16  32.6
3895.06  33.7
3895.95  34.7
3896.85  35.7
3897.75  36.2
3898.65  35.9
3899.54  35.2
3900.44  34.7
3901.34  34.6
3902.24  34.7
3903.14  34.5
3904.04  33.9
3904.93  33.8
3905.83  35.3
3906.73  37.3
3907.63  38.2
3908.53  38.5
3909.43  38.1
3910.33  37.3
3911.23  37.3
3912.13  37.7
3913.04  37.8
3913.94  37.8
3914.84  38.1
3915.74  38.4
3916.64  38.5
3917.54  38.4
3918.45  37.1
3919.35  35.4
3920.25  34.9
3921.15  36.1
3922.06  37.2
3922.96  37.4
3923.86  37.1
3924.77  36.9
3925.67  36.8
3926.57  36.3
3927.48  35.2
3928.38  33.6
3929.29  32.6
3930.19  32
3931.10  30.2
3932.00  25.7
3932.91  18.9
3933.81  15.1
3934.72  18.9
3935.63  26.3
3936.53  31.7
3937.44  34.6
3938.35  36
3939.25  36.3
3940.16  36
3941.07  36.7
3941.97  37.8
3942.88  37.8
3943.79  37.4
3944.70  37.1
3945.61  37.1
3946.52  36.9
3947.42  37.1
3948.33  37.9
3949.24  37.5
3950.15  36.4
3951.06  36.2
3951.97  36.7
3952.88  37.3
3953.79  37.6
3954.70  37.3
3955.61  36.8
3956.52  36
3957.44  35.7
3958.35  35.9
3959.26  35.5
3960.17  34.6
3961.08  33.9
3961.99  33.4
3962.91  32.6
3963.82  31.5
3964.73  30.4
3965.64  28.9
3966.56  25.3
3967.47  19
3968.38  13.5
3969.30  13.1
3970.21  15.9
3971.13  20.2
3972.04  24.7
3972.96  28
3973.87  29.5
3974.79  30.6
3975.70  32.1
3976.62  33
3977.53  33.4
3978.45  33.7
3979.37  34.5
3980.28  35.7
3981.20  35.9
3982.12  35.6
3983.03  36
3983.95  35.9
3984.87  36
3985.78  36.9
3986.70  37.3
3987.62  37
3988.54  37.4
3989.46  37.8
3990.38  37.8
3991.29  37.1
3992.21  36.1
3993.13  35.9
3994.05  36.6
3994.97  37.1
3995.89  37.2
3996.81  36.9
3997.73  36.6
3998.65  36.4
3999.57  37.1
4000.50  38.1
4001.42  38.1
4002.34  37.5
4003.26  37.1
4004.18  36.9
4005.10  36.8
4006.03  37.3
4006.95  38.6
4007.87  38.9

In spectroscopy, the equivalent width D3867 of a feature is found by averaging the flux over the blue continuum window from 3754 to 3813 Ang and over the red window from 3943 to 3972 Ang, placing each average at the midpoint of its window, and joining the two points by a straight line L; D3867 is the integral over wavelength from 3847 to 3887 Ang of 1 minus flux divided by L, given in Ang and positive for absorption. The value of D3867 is -4.72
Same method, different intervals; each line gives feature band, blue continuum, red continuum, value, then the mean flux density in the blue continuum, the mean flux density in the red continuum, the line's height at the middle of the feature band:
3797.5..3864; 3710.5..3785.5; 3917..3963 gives -3.0 Ang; 29.4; 34.5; 31.6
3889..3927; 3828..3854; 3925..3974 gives -4.1 Ang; 31.4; 31.6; 31.5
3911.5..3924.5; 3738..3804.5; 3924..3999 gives -1.9 Ang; 30.7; 33.1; 32.5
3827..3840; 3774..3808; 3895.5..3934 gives 2.8 Ang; 32.5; 35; 33.4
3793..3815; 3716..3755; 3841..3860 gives 1.3 Ang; 27.5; 36.5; 32.8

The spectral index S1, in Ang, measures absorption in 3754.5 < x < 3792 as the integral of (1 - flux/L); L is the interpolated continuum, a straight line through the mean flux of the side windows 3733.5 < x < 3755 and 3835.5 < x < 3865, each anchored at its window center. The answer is -4.9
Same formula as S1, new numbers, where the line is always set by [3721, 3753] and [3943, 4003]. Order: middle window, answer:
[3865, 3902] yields -2.1 Ang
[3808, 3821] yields -2.8 Ang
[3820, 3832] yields -1.6 Ang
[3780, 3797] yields -3.3 Ang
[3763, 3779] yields -0.4 Ang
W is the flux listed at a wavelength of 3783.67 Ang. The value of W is 37.7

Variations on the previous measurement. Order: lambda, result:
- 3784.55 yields 35.4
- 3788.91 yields 35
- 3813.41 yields 35.7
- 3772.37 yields 24.8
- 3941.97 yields 37.8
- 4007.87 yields 38.9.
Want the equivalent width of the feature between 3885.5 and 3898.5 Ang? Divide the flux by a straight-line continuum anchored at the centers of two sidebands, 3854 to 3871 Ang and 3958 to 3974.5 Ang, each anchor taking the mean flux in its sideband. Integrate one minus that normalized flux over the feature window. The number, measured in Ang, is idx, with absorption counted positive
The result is 2.2 Ang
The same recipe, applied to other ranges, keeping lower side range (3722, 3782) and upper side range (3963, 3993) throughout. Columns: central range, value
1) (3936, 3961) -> -4.5 Ang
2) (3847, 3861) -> -2.9 Ang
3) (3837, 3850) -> -1.5 Ang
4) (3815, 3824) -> -1.7 Ang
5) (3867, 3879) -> -2.7 Ang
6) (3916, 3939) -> -1.4 Ang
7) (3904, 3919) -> -3.3 Ang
